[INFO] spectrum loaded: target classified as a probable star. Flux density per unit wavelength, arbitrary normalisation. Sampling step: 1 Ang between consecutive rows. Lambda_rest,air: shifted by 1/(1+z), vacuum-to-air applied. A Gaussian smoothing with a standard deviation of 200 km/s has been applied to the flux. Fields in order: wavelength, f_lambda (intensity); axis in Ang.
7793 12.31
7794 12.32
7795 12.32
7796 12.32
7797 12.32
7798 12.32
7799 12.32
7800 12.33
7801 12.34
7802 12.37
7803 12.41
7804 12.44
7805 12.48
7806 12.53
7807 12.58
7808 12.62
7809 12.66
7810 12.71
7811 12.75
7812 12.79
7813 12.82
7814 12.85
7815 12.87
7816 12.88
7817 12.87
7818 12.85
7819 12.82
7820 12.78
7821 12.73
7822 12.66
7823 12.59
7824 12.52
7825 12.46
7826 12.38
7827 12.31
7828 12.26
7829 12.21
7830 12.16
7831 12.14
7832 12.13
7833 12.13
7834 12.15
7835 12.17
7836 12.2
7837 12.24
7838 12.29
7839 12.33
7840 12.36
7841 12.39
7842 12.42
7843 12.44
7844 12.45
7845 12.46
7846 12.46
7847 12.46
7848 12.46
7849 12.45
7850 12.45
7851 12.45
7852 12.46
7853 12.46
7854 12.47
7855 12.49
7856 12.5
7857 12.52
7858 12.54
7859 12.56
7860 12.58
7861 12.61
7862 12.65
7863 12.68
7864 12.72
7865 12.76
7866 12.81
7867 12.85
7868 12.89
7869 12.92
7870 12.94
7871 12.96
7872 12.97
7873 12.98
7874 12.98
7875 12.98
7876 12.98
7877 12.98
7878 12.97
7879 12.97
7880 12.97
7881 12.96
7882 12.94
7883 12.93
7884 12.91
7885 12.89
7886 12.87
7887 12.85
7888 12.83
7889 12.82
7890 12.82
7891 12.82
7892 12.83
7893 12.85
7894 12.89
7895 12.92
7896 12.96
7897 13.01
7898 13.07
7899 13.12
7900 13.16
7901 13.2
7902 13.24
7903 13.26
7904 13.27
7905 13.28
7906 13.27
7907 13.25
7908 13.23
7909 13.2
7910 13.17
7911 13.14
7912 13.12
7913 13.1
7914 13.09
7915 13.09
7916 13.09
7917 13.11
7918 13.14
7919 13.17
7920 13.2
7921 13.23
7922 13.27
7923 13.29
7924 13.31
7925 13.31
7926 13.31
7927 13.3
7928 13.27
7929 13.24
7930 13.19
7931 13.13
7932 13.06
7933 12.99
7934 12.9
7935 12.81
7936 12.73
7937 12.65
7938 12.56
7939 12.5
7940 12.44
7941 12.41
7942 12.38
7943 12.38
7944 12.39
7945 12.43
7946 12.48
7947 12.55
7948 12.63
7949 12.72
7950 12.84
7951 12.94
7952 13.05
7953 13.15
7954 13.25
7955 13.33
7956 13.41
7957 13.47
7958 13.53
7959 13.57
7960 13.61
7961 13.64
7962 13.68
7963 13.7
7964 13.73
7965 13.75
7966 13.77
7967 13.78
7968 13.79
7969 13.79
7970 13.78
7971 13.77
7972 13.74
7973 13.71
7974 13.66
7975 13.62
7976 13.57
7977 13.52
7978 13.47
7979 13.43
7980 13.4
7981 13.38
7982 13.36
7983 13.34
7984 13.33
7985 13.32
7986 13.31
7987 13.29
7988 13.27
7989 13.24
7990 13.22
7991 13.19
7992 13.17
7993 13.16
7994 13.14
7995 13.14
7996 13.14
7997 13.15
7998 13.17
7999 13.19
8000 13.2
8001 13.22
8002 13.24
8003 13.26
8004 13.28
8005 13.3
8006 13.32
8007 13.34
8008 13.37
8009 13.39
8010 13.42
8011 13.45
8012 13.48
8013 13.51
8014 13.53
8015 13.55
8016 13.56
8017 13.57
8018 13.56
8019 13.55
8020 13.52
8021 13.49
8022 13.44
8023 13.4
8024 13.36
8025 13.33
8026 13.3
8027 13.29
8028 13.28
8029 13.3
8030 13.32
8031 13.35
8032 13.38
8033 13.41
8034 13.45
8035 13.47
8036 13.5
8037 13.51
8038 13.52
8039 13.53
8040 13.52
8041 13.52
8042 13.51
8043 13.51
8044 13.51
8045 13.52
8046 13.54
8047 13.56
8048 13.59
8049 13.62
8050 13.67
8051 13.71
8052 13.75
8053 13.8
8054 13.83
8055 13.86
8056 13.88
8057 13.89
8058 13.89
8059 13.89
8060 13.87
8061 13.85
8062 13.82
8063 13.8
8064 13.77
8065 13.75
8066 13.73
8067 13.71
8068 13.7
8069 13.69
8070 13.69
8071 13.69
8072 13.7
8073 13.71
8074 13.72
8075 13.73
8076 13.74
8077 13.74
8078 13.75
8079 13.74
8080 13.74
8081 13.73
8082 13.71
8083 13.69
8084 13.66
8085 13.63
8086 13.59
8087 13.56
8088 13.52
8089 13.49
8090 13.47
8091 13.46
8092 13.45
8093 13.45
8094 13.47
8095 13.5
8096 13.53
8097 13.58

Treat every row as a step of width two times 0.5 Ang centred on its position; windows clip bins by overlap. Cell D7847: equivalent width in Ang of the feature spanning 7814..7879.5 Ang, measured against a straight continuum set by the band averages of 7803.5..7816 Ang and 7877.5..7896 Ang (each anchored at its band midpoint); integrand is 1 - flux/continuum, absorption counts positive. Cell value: 1.05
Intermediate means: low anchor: 12.7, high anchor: 12.9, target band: 12.6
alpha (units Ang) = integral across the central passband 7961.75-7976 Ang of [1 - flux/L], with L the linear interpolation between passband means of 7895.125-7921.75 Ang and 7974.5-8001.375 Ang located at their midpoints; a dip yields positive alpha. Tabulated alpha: -0.5 Ang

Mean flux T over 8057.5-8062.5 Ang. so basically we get 13.9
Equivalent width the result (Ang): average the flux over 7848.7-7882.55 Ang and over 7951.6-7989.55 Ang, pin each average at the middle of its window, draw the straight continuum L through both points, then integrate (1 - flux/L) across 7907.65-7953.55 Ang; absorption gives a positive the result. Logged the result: 0.9 Ang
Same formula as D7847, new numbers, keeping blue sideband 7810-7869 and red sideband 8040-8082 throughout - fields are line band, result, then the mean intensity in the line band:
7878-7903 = -0.3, 13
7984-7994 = 0.1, 13.2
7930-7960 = 0.5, 12.9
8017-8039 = 0.2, 13.4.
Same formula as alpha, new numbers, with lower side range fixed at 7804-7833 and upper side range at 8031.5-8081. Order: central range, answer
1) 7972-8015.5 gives 0.1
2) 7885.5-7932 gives -0.4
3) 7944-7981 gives -0.4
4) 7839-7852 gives 0.3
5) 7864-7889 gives -0.1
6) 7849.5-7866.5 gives 0.2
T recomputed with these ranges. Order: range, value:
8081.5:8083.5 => 13.7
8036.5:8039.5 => 13.5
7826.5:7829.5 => 12.3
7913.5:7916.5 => 13.1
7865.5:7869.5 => 12.9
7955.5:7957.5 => 13.4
